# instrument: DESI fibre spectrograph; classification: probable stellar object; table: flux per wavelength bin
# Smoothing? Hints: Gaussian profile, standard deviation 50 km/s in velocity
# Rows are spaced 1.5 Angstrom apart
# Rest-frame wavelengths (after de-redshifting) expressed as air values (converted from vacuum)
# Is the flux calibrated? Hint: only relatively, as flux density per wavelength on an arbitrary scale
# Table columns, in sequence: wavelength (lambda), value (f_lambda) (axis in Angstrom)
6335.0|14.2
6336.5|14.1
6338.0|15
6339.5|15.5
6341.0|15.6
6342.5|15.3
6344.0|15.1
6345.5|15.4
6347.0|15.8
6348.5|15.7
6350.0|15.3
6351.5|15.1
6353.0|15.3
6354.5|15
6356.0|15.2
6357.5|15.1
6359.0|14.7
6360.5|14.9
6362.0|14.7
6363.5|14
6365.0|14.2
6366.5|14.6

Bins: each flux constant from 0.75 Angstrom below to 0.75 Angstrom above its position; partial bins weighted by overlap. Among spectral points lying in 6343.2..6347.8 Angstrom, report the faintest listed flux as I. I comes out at 15.1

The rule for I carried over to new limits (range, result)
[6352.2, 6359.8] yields 14.7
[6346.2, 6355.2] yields 15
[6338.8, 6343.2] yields 15.3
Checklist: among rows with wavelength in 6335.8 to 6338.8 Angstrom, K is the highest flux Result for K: 15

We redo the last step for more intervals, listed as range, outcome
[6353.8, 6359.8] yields 15.2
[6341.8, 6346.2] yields 15.4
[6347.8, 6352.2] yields 15.7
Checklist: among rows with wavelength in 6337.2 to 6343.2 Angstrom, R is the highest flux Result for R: 15.6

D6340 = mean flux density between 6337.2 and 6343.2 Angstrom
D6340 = 15.3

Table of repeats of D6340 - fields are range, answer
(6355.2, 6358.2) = 15.1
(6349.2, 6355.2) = 15.2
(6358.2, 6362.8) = 14.8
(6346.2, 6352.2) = 15.5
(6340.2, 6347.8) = 15.4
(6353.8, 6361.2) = 15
